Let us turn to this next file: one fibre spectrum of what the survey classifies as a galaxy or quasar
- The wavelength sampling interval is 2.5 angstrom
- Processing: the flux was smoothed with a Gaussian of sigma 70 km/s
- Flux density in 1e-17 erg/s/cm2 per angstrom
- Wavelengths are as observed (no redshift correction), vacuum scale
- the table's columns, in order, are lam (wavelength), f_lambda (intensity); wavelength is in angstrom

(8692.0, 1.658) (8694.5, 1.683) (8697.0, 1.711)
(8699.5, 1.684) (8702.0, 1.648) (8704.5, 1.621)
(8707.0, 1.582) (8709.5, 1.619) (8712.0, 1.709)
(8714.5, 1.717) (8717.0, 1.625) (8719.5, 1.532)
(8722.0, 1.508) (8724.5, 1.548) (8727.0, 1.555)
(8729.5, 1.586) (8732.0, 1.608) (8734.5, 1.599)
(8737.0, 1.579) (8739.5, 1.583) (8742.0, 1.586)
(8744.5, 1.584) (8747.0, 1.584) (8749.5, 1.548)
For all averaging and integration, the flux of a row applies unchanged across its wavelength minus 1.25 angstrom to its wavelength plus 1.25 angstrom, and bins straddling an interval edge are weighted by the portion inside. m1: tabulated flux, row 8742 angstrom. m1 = 1.586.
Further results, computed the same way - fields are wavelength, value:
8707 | 1.582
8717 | 1.625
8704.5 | 1.621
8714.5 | 1.717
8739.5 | 1.583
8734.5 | 1.599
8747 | 1.584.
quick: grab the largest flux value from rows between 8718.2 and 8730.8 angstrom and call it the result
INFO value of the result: 1.586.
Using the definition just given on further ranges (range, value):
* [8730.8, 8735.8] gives 1.608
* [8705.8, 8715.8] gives 1.717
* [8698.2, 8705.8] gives 1.684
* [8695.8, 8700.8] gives 1.711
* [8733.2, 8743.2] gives 1.599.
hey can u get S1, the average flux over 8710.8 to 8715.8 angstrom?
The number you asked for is 1.71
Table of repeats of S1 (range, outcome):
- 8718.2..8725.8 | 1.53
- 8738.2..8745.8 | 1.58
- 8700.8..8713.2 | 1.64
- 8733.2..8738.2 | 1.59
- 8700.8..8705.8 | 1.63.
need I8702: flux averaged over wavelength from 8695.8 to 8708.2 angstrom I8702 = 1.65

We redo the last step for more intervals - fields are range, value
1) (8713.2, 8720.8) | 1.62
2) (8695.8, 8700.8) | 1.7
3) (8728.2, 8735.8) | 1.6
